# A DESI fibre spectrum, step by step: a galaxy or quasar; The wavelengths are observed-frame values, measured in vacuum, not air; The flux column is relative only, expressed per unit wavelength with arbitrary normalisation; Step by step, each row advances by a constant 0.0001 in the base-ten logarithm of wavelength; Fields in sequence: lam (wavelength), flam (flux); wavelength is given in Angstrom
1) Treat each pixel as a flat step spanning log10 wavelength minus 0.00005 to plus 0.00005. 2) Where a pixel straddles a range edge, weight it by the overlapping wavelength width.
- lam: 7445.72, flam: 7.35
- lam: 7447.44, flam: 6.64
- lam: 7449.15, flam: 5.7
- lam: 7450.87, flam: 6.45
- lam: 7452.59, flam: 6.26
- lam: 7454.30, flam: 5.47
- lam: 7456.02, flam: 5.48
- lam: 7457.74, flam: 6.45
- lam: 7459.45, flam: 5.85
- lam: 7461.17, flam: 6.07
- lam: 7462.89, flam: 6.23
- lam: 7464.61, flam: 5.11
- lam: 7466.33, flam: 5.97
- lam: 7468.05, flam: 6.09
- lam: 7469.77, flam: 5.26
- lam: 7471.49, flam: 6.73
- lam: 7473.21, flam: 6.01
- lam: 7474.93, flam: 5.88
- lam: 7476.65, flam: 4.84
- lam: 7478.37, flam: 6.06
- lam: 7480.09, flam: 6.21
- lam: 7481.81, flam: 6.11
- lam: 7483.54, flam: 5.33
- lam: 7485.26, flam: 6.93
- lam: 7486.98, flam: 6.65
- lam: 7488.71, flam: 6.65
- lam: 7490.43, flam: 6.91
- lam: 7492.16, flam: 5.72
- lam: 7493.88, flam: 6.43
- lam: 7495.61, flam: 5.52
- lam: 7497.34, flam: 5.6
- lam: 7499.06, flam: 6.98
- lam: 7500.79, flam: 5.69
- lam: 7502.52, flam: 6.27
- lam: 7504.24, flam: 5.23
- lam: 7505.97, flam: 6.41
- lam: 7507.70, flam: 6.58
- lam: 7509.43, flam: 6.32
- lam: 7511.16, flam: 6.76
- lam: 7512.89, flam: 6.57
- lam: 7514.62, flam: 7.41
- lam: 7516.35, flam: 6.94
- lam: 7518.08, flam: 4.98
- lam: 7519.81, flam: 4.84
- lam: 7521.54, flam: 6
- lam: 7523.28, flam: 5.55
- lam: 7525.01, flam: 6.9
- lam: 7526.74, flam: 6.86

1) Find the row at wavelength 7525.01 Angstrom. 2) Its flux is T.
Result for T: 6.9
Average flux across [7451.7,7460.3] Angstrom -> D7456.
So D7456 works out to 5.91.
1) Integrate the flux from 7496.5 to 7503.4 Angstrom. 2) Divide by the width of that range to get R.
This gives 6.14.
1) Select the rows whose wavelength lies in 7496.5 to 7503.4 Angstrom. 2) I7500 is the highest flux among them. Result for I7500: 6.98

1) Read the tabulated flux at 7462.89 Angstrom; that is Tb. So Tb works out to 6.23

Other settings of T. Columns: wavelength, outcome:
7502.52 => 6.27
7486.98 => 6.65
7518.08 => 4.98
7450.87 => 6.45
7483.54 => 5.33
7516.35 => 6.94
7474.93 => 5.88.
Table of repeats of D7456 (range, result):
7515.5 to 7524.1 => 5.66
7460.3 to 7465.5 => 5.8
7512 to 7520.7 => 6.15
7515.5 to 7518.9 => 5.97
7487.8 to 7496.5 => 6.24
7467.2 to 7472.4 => 6.03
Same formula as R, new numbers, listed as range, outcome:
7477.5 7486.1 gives 6.13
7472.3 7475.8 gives 5.96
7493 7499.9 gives 6.13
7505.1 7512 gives 6.51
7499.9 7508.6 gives 6.04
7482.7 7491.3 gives 6.5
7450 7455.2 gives 6.05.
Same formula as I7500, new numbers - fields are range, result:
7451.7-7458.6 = 6.45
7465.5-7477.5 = 6.73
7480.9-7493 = 6.93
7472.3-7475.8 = 6.01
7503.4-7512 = 6.76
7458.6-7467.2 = 6.23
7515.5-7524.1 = 6.94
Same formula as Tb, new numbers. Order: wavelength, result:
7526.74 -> 6.86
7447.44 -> 6.64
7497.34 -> 5.6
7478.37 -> 6.06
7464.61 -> 5.11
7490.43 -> 6.91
